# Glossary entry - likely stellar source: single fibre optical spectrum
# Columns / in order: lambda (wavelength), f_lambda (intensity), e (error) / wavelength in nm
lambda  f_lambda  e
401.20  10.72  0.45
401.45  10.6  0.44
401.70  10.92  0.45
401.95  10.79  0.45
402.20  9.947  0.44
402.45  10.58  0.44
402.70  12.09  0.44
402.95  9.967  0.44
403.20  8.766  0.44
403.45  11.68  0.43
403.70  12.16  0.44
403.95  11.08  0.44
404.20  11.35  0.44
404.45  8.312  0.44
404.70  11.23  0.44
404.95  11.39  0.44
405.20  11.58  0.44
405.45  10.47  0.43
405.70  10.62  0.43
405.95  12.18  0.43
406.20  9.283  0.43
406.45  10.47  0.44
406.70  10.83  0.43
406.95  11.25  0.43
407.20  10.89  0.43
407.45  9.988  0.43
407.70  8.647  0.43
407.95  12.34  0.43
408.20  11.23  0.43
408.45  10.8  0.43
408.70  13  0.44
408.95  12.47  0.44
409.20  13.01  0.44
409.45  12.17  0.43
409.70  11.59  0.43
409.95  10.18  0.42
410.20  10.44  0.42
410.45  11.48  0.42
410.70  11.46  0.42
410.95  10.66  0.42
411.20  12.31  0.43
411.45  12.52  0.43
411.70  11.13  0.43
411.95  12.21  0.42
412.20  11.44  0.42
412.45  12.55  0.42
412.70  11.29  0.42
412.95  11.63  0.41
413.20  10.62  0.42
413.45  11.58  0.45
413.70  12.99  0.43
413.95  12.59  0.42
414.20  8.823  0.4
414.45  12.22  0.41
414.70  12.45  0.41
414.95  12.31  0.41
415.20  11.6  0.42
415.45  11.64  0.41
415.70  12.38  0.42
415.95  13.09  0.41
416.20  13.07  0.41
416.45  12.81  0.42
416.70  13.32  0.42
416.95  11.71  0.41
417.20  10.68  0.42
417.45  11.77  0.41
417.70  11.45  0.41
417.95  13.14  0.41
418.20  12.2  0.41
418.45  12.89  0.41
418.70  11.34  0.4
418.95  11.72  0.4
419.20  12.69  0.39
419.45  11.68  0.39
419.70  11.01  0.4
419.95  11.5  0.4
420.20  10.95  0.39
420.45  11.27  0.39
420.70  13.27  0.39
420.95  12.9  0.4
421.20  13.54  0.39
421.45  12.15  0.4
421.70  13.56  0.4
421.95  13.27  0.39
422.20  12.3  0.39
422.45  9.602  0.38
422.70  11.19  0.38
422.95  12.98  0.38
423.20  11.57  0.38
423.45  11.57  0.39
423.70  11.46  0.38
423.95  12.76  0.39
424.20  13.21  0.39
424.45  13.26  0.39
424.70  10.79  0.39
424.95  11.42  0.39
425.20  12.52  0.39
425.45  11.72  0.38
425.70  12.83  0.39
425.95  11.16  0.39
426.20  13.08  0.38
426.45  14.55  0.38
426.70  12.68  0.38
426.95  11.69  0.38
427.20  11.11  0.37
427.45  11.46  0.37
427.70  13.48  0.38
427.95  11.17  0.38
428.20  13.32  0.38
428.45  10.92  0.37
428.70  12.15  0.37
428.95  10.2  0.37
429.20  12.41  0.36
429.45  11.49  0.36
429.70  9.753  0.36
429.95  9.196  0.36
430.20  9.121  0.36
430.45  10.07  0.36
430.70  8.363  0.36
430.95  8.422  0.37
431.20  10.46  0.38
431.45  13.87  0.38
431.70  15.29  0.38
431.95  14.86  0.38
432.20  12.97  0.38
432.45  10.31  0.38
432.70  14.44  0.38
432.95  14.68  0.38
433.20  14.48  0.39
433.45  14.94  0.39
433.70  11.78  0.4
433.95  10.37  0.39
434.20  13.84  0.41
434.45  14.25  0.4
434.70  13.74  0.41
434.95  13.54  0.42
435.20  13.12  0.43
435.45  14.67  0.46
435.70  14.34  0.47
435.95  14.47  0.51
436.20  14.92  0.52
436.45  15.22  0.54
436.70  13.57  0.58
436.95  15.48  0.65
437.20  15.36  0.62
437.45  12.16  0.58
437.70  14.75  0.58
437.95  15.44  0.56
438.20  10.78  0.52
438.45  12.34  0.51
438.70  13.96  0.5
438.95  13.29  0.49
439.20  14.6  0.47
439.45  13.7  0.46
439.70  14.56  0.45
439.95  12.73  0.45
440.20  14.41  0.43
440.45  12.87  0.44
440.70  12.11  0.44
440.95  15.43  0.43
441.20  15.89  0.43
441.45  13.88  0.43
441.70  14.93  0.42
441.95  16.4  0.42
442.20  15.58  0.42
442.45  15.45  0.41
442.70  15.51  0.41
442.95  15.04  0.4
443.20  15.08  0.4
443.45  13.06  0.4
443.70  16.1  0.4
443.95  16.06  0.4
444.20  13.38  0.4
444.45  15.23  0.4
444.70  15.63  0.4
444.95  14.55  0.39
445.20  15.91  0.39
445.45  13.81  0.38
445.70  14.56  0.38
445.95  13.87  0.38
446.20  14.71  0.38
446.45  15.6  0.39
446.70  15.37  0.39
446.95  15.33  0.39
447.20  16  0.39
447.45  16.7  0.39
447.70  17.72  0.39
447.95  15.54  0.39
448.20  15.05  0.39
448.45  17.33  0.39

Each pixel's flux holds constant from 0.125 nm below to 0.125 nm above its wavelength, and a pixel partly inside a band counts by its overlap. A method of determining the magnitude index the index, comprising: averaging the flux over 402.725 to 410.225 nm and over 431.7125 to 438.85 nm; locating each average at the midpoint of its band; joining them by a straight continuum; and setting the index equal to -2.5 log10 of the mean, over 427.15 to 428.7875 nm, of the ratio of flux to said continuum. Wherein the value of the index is 0.09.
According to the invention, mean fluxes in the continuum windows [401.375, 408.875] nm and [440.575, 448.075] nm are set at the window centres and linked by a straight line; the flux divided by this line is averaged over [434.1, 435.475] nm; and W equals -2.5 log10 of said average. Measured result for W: 0.02 mag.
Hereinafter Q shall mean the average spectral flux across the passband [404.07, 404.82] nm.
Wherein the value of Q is 10.3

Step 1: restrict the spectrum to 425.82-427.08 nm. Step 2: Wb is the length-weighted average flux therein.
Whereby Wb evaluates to 12.6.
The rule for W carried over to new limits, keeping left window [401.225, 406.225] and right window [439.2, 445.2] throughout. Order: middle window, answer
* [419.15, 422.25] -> 0.02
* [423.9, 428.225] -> 0.06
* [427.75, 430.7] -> 0.23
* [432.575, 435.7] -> 0.02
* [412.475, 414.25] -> 0.02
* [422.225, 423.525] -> 0.12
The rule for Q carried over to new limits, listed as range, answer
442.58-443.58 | 14.7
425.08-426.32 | 12.3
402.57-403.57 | 10.6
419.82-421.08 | 12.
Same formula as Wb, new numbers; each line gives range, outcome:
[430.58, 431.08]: 8.41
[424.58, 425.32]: 11.6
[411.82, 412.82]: 11.9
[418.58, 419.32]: 11.9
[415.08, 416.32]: 12.4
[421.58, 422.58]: 12.2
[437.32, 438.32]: 13.3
